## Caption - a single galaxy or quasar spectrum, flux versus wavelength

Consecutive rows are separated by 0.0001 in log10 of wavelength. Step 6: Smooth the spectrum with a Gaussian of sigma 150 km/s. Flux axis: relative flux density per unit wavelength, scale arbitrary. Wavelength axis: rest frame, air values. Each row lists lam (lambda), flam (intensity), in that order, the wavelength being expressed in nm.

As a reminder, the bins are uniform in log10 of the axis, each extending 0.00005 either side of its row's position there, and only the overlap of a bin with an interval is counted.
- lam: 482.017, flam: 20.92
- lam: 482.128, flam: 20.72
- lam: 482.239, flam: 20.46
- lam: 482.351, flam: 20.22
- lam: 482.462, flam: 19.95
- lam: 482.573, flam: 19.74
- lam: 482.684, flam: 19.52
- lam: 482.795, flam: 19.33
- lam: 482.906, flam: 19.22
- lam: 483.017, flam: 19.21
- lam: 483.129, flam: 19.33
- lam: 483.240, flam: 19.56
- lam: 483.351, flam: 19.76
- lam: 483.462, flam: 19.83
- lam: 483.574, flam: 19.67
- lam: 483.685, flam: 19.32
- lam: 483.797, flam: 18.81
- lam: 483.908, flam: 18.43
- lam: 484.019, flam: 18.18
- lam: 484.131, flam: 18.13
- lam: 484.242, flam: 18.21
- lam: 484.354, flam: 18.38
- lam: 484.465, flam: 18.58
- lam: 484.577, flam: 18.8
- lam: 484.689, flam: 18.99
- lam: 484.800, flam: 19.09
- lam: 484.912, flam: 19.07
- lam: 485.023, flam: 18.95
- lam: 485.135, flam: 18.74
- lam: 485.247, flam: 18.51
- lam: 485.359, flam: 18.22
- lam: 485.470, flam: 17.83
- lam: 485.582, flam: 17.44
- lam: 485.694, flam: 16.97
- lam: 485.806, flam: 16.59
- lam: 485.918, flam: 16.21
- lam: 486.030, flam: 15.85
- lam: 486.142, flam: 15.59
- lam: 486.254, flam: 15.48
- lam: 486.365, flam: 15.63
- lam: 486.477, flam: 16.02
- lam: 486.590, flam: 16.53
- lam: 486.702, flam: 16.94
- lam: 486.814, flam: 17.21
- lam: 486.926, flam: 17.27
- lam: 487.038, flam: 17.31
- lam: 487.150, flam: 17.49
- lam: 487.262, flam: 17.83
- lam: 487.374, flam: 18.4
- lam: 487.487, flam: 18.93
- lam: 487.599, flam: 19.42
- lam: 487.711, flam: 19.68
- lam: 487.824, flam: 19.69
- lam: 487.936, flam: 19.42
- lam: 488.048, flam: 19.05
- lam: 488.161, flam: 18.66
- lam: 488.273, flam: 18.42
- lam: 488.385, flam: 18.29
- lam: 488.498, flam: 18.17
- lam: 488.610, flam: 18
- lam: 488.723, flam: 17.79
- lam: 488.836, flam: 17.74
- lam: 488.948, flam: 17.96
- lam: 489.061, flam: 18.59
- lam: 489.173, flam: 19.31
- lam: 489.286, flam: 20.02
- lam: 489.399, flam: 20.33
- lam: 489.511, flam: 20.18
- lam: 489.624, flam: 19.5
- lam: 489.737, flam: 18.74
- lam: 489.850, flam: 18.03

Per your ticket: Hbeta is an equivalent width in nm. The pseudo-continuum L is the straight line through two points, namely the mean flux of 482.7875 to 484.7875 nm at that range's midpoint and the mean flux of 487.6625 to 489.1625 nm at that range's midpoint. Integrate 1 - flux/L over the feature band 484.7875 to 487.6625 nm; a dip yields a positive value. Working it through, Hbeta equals 0.21 nm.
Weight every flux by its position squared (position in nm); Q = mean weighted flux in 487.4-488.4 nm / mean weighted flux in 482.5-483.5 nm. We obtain 1.0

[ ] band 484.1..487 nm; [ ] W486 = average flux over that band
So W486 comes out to 17.5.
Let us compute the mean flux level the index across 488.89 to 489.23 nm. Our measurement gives 18.6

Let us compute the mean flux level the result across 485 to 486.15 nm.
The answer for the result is 17.4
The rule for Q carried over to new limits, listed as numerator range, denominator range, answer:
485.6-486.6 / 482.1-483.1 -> 0.83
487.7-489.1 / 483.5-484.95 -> 1.01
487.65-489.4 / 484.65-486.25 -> 1.08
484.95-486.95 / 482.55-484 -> 0.89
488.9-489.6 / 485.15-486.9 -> 1.17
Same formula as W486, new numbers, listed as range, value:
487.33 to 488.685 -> 18.8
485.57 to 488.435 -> 17.6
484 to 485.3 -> 18.6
